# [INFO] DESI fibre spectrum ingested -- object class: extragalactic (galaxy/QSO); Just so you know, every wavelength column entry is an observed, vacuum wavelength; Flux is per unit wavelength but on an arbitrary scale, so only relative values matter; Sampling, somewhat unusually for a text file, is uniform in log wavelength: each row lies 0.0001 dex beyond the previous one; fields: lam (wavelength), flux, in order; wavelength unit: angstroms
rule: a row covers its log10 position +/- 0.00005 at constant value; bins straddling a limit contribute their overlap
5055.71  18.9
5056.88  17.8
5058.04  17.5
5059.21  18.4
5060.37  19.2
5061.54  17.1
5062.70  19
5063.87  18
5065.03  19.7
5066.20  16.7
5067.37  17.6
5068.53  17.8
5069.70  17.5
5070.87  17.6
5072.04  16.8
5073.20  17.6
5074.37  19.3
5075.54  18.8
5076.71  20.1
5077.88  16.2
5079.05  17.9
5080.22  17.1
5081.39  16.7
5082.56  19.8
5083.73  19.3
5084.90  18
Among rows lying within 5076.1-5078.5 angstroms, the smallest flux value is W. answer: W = 16.2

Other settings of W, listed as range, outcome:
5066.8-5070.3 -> 17.5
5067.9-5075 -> 16.8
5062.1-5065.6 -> 18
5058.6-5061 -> 18.4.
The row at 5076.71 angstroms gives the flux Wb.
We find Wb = 20.1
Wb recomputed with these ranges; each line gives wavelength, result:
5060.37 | 19.2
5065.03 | 19.7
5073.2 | 17.6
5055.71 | 18.9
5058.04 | 17.5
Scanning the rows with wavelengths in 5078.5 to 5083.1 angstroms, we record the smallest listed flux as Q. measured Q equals 16.7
